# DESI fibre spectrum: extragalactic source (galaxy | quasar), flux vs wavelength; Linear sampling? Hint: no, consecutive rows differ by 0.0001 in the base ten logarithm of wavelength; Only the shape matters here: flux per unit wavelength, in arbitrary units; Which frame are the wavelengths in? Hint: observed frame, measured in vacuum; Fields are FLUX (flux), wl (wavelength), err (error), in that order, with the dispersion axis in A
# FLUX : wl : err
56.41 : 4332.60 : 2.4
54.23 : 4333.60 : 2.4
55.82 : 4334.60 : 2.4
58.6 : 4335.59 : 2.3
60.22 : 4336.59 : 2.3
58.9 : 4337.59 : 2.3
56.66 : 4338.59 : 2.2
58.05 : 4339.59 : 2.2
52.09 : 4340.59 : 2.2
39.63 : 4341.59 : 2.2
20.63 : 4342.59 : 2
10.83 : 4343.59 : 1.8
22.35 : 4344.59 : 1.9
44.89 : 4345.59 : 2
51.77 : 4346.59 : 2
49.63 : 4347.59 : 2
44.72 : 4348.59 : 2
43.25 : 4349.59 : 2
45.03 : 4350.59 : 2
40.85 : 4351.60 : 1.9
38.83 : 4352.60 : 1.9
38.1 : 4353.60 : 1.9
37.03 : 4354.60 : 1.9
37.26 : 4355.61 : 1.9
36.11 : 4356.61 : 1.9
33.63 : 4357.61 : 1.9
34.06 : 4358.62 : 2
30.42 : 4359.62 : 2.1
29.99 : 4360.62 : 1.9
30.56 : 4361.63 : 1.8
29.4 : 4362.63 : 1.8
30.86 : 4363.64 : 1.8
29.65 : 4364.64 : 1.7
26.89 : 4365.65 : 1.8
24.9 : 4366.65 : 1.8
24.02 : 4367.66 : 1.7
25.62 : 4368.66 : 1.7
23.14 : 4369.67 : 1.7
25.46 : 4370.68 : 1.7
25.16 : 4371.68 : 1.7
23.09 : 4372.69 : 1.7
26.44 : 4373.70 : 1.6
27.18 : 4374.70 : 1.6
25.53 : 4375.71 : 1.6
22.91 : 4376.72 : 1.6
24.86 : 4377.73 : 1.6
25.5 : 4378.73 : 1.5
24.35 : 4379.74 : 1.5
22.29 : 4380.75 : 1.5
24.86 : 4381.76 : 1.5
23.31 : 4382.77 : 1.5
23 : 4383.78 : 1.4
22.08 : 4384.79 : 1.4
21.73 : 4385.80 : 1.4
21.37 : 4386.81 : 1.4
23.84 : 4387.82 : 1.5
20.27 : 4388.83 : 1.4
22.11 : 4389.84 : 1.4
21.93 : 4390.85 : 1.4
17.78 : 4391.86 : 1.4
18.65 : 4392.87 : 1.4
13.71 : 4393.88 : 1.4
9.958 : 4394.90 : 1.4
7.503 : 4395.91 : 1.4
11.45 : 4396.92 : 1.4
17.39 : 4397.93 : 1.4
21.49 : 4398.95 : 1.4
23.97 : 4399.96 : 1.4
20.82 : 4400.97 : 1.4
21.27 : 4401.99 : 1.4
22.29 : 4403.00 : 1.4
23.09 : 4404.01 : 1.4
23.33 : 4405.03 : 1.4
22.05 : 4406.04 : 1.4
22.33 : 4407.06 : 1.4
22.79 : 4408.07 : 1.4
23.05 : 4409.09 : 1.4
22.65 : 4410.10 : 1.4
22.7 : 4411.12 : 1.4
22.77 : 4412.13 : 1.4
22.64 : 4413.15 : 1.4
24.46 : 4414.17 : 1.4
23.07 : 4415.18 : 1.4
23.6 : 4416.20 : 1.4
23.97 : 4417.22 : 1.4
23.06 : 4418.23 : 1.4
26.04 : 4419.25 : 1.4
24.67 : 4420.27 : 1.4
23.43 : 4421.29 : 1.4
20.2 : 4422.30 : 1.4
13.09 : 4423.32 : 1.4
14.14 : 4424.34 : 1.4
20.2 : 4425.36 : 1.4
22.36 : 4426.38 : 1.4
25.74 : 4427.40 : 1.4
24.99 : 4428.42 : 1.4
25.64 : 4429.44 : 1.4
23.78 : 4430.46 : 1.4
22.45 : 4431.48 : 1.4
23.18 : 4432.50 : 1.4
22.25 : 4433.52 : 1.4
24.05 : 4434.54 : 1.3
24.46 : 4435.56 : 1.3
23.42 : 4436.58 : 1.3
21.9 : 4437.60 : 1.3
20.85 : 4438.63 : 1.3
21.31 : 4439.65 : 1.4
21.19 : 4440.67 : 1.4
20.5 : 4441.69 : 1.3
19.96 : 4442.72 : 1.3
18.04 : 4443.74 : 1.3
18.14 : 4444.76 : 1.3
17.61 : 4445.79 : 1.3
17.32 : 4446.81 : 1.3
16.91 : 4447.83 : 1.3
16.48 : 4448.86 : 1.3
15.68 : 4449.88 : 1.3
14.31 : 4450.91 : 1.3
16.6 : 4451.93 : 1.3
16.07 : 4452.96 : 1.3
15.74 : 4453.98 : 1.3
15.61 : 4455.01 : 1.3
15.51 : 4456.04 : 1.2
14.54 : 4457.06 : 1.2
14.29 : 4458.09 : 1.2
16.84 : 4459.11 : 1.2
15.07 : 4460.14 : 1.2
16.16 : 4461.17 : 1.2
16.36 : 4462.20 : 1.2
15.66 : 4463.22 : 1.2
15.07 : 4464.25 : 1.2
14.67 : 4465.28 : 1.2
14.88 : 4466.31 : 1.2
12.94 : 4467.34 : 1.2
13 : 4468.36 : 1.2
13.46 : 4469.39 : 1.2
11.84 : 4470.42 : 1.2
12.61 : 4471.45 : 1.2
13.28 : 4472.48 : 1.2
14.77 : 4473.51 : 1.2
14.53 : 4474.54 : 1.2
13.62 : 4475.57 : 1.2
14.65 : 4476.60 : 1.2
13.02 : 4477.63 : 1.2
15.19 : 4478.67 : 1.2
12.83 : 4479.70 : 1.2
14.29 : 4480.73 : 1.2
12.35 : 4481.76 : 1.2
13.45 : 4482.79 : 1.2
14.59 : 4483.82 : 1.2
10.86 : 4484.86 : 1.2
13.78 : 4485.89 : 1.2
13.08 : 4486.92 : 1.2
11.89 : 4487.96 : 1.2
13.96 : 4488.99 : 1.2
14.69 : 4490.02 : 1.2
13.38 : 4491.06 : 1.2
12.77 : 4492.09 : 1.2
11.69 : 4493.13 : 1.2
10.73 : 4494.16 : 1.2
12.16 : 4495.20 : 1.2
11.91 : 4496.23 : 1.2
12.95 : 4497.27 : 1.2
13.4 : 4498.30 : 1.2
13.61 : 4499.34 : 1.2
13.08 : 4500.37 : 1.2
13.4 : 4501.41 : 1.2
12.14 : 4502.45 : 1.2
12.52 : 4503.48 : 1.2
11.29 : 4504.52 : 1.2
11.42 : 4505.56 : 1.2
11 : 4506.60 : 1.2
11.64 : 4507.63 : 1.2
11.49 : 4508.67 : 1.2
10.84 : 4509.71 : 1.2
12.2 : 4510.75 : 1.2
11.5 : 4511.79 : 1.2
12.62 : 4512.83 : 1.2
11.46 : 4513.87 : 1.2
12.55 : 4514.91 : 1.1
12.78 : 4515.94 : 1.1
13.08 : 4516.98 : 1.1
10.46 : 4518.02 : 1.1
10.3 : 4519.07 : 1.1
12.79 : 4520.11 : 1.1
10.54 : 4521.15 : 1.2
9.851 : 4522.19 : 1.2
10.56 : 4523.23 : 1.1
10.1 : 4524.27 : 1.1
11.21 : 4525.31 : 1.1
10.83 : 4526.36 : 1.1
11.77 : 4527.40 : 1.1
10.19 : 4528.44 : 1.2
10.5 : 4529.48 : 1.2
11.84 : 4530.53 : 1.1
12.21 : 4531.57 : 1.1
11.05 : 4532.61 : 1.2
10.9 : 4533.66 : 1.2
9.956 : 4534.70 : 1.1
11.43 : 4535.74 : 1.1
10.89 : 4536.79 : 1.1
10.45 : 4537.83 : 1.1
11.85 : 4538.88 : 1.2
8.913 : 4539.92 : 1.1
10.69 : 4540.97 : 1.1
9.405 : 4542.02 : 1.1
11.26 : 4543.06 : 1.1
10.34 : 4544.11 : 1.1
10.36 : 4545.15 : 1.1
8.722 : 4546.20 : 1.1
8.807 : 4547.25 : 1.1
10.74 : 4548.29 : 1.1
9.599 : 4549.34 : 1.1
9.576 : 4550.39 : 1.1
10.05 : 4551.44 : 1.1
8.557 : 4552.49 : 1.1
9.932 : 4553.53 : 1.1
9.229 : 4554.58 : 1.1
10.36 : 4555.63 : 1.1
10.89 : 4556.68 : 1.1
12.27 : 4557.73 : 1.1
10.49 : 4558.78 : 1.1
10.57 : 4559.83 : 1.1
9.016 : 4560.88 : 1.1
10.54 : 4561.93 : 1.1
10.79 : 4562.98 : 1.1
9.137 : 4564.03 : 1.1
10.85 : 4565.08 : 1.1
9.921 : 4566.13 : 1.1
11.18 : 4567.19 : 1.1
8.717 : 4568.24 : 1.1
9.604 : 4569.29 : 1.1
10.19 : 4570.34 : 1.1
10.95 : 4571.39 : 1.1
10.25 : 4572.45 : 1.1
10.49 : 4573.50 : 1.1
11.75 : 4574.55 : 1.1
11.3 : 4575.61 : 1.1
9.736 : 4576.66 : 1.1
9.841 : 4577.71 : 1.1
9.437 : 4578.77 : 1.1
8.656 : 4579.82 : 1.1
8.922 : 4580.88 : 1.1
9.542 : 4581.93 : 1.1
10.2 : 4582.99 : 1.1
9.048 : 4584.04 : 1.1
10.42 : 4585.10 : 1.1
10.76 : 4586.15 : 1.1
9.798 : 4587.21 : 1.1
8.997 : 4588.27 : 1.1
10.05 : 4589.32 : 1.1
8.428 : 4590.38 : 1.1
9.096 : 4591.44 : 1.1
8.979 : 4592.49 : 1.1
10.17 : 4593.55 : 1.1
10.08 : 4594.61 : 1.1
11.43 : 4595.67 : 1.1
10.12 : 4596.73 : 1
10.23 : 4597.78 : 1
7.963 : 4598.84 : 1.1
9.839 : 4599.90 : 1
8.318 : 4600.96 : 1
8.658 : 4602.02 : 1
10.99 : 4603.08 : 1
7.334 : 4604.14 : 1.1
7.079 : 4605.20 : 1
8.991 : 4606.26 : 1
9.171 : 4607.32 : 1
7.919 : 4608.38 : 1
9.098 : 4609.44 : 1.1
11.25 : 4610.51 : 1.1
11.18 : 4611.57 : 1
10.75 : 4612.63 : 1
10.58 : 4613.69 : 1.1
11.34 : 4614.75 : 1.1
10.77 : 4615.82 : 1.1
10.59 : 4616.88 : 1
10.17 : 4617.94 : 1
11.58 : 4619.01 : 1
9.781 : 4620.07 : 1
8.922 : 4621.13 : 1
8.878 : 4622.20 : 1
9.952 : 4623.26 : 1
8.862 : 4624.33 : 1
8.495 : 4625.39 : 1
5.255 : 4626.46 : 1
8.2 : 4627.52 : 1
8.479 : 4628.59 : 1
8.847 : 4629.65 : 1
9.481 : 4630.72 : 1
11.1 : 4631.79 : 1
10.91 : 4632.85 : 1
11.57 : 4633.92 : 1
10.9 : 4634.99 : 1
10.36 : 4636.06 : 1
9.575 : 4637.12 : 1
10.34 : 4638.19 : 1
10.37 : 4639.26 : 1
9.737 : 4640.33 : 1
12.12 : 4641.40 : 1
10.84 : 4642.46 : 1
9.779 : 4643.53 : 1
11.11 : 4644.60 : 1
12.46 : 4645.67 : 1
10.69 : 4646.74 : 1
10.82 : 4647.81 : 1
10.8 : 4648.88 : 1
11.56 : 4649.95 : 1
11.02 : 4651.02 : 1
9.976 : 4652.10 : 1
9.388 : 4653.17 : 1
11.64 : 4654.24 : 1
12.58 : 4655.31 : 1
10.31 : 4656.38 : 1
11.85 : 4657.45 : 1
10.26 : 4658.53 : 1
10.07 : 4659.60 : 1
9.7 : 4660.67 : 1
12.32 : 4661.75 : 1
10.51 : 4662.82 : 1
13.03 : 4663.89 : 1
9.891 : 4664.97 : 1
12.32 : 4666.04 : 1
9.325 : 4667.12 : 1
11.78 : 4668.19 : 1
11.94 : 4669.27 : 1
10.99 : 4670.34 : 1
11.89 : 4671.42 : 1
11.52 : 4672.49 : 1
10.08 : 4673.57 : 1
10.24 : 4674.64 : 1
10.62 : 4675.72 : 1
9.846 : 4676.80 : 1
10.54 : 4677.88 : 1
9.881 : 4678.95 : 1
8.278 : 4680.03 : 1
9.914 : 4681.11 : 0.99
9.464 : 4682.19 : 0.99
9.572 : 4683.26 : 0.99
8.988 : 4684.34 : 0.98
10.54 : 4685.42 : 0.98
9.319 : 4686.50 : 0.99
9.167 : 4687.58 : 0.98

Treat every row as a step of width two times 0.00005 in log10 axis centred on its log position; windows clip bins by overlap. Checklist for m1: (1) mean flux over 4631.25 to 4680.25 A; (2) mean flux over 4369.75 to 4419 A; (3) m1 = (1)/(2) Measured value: 0.5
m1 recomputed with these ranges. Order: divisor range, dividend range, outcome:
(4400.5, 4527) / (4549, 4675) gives 0.62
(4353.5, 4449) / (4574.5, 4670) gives 0.44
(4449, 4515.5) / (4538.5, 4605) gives 0.73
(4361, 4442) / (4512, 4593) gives 0.46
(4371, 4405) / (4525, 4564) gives 0.49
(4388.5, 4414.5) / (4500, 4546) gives 0.56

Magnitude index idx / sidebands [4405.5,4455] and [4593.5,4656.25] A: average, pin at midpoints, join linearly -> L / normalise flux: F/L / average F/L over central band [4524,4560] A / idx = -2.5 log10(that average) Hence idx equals 0.37 mag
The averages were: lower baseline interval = 21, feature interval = 10.5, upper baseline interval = 10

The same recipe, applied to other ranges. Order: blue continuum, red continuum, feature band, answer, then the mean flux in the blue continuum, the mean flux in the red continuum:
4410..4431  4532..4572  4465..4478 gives 0.286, 22.5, 10.2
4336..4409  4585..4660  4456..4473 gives 0.451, 28.8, 9.99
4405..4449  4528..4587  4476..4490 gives 0.244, 21.8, 10.2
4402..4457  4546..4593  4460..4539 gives 0.225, 20.9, 9.93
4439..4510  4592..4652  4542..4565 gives 0.190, 14.4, 9.93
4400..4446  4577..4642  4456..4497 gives 0.328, 22.1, 9.67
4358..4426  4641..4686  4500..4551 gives 0.459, 22.8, 10.7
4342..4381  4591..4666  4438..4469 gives 0.396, 31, 10.1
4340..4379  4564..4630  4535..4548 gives 0.407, 32.2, 9.65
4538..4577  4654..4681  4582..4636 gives 0.094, 10.2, 10.8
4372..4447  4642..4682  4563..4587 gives 0.400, 21.6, 10.8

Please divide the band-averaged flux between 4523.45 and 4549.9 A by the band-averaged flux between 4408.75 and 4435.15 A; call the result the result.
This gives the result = 0.47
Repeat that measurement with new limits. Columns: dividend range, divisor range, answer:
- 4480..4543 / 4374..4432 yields 0.54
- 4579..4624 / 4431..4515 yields 0.64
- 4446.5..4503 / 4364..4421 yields 0.63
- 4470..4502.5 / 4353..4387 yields 0.48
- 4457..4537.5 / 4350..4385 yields 0.44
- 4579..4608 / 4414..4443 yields 0.42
